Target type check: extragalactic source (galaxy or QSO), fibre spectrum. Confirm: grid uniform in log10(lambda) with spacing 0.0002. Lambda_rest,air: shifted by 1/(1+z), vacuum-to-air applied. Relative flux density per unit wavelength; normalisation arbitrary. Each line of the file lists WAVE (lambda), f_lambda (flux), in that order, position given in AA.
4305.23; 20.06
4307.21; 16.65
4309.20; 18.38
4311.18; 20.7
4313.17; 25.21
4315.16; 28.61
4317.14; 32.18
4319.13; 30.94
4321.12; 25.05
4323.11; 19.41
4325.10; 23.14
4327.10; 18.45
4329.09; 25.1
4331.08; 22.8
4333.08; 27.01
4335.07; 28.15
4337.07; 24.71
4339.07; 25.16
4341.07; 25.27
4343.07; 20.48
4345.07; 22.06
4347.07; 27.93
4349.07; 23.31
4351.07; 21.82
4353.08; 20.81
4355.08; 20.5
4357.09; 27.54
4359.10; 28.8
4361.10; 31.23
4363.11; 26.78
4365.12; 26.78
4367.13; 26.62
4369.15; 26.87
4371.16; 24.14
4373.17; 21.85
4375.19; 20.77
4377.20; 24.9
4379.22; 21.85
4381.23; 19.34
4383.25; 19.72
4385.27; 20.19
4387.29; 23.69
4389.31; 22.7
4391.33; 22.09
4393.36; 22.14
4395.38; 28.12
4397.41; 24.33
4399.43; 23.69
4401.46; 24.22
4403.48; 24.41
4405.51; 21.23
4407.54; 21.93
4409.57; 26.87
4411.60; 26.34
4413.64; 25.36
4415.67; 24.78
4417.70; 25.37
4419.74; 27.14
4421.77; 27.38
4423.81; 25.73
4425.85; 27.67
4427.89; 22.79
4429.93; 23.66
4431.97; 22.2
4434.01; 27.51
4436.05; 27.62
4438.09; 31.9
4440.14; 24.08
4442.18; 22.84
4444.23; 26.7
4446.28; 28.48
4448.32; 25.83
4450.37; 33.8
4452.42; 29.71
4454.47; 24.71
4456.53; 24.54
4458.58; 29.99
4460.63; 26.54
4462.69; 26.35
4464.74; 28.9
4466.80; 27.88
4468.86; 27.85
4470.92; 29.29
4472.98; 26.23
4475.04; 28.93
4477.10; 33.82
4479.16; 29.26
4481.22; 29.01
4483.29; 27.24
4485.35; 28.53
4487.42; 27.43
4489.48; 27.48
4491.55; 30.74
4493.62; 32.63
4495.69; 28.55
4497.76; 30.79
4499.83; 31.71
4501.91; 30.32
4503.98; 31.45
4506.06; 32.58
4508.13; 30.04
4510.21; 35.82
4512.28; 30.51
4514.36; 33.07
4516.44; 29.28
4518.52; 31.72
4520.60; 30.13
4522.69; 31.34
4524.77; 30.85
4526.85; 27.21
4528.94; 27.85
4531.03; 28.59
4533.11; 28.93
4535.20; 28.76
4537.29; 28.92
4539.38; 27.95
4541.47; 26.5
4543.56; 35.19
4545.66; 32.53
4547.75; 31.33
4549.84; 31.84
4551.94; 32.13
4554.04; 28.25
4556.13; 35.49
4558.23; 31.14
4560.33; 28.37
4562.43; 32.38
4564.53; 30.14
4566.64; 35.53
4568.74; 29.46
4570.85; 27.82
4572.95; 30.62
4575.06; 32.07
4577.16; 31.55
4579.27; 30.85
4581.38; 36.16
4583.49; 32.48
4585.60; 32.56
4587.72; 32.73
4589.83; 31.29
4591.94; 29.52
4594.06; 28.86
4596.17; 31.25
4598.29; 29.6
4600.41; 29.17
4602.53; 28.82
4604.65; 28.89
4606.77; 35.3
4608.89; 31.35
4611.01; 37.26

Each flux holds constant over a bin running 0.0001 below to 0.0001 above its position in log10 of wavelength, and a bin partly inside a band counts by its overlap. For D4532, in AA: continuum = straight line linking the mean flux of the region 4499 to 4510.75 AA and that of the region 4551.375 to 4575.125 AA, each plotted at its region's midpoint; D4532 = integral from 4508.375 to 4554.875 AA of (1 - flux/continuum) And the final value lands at 1.6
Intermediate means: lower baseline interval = 31.8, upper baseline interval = 31.1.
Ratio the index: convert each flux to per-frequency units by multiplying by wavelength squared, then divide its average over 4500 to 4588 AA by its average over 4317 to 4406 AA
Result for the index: 1.40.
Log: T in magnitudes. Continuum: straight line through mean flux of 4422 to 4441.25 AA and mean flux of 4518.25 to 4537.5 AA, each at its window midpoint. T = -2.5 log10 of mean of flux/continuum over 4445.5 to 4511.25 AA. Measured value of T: -0.06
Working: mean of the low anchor 26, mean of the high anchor 29.4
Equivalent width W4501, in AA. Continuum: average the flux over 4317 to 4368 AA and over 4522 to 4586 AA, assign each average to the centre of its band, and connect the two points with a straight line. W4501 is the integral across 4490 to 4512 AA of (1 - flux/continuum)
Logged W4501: -1.5 AA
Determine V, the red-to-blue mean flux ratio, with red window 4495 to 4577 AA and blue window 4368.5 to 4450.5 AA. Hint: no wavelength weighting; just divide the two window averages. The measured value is 1.2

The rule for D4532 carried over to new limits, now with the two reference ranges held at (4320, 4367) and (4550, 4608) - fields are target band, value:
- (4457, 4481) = -0.4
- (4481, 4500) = -0.4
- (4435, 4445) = 0.2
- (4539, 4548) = -0.2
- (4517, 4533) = 0.0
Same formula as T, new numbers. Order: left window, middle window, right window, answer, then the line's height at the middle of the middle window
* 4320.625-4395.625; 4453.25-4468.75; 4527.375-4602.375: 0.008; 27.3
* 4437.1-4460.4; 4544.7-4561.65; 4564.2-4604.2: -0.041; 30.2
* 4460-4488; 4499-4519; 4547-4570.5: -0.072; 29.6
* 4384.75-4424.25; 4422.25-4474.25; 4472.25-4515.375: 0.015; 27.3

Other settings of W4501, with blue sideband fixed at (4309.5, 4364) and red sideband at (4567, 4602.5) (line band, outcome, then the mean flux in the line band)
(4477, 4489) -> -0.1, 28.8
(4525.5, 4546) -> 0.5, 29.1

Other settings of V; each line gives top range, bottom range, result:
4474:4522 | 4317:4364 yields 1.23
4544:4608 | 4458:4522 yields 1.05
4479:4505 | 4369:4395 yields 1.33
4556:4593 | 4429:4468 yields 1.17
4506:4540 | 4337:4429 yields 1.24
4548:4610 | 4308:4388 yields 1.29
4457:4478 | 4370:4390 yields 1.30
